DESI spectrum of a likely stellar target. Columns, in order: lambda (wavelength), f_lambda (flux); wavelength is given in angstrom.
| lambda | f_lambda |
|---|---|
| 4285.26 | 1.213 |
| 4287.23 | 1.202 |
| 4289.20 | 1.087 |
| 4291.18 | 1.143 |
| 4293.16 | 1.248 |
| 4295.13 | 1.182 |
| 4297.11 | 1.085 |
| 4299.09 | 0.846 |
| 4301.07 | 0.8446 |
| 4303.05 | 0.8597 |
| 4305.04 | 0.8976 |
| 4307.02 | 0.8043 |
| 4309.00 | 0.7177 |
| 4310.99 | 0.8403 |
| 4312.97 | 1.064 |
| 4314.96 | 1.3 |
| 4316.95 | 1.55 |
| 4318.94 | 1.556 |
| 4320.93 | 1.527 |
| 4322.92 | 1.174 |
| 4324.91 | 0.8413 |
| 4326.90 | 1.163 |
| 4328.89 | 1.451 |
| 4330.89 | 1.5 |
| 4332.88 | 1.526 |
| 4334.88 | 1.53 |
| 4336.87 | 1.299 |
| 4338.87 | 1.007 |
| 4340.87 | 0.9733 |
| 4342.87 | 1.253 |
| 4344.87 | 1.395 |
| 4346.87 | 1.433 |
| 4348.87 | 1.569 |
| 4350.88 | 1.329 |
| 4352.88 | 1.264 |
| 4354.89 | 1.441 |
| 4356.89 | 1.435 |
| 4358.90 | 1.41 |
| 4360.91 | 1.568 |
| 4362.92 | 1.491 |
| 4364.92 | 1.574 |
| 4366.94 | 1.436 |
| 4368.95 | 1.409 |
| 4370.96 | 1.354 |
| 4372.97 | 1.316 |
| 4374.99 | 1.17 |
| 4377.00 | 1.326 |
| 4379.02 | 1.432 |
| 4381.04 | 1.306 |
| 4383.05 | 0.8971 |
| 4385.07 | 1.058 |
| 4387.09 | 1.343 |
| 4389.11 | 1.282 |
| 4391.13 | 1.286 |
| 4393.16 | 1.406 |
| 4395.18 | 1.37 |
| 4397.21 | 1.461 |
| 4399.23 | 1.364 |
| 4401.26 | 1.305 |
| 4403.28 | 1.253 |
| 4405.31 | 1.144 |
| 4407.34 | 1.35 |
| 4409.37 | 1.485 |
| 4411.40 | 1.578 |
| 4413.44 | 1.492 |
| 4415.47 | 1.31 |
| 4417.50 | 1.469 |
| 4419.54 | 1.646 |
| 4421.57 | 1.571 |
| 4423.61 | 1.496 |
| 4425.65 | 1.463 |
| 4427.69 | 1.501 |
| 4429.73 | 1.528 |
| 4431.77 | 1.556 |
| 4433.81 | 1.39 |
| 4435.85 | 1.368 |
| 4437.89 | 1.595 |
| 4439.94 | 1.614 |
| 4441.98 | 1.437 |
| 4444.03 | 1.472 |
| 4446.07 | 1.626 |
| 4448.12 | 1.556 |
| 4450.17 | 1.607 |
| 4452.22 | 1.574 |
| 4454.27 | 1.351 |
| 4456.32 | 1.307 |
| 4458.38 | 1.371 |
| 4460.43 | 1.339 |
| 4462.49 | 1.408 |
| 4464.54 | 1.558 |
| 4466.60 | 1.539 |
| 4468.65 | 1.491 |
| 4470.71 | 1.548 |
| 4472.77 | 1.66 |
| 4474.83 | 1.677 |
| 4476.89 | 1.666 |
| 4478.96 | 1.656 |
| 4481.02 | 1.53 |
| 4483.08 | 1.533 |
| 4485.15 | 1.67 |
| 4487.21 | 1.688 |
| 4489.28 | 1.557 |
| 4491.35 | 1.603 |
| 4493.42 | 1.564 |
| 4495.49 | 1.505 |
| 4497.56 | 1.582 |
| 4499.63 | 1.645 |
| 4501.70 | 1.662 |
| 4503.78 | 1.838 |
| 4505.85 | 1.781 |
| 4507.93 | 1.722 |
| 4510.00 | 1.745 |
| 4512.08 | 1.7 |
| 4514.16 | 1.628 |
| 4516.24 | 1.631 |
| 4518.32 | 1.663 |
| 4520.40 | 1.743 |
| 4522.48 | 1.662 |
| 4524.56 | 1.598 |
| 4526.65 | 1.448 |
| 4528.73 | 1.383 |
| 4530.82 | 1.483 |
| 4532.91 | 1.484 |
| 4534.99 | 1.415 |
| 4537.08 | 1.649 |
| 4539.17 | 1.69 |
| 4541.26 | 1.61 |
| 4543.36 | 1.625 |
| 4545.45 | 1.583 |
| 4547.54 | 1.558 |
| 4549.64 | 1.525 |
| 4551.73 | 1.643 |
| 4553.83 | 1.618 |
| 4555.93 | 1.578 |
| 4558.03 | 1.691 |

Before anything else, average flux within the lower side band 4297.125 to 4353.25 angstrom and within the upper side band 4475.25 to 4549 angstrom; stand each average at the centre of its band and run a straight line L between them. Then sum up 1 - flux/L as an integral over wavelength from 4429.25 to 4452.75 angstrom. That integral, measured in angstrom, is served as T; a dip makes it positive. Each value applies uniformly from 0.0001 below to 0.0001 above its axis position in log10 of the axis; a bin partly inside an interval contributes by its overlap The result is -1.2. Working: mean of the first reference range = 1.19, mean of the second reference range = 1.61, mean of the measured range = 1.53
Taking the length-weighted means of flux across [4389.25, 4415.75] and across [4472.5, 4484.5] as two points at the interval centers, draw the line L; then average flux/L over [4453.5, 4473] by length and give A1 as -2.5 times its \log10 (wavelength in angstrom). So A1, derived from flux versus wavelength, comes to 0.09 mag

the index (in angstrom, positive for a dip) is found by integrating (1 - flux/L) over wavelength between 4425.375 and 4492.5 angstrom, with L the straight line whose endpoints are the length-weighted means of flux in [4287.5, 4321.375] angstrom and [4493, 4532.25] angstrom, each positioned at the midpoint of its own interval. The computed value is -1.8 angstrom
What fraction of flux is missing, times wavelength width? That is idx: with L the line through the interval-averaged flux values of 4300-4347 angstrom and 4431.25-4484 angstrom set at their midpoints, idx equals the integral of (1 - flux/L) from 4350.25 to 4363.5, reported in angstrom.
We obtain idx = -1.6 angstrom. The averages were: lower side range 1.18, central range 1.42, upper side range 1.52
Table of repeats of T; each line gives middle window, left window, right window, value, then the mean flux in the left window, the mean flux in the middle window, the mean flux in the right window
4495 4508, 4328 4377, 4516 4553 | -1.2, 1.38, 1.68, 1.58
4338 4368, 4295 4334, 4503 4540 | -3.5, 1.14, 1.37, 1.62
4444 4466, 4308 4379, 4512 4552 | 0.1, 1.32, 1.47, 1.58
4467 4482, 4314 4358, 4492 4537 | -0.5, 1.34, 1.6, 1.61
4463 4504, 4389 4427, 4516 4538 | -2.7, 1.41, 1.6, 1.56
